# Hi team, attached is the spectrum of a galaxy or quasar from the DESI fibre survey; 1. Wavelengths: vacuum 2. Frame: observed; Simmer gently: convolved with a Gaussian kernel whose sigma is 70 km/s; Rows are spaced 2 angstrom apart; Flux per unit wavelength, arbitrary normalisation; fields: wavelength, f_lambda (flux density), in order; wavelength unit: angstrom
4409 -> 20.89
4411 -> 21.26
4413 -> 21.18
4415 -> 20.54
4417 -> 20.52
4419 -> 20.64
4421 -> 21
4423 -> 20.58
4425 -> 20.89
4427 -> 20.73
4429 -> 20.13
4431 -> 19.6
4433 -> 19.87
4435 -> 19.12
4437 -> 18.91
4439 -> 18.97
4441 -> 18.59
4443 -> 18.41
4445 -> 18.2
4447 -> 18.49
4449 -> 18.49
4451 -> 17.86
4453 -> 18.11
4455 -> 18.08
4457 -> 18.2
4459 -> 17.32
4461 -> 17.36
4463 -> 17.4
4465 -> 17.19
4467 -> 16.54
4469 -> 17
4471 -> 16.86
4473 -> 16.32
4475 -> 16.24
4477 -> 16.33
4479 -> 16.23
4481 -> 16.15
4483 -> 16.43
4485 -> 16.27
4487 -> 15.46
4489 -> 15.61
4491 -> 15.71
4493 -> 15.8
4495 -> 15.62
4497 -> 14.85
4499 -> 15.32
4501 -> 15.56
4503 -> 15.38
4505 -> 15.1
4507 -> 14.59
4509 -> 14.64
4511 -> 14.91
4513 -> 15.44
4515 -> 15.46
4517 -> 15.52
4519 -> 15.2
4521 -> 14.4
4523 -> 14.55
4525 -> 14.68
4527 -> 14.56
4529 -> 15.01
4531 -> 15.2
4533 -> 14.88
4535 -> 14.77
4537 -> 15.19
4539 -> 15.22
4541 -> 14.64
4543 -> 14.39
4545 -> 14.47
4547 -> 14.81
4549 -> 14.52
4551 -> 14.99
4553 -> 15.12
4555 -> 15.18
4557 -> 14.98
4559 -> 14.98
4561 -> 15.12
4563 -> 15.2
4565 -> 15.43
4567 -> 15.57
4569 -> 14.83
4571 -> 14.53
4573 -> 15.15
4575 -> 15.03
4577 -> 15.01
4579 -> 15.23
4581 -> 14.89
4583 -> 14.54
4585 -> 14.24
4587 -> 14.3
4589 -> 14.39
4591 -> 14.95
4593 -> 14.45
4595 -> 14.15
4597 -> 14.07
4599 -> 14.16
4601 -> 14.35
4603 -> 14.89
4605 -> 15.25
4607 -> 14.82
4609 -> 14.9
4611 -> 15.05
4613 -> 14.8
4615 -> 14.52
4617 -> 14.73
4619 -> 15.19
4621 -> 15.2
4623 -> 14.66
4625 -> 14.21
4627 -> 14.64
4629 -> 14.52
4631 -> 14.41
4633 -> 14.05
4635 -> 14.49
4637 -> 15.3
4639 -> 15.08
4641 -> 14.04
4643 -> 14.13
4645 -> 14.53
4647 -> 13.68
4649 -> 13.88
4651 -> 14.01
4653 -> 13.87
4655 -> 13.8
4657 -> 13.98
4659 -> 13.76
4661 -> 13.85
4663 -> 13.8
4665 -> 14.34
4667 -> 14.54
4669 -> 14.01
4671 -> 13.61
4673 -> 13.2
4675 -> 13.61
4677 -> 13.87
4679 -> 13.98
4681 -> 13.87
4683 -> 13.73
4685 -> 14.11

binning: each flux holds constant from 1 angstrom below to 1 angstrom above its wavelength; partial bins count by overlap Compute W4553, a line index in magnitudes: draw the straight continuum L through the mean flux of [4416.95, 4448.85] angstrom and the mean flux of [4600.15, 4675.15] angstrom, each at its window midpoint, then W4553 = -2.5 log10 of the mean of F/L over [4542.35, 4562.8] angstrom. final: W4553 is 0.115 mag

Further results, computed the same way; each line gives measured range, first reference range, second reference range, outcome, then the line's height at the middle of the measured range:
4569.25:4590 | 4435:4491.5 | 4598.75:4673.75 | 0.04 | 15.3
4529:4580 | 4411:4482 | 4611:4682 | 0.09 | 16.2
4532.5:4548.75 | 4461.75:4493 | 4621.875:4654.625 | 0.06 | 15.6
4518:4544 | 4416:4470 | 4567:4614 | 0.11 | 16.4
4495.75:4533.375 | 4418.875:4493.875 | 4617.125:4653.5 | 0.12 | 16.8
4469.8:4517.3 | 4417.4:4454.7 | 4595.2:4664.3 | 0.14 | 17.9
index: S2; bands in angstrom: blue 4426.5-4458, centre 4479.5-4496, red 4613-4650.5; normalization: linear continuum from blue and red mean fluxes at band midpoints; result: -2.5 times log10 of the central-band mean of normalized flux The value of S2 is 0.12 mag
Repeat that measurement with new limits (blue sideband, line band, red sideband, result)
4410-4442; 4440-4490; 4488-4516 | 0.031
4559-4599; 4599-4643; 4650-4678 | -0.027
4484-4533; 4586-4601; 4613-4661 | 0.022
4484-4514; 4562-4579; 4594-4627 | -0.013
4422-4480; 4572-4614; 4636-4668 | 0.047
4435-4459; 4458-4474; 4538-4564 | 0.046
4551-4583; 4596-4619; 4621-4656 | -0.004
